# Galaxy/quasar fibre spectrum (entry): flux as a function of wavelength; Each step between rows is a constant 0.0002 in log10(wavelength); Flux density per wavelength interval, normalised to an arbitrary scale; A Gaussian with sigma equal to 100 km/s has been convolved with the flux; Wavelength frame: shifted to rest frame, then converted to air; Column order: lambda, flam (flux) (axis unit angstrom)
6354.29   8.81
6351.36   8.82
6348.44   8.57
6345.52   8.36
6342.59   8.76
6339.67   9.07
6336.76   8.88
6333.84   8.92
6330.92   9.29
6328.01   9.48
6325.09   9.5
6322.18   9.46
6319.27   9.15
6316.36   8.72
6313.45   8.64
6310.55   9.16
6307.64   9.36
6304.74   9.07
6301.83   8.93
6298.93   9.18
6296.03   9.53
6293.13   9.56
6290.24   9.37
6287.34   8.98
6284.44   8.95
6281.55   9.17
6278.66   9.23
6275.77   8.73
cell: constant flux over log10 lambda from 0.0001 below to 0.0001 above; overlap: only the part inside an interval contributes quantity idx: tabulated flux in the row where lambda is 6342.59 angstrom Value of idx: 8.76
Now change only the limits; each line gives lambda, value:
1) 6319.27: 9.15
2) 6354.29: 8.81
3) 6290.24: 9.37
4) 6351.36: 8.82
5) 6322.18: 9.46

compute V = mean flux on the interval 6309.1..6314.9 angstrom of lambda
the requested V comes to 8.91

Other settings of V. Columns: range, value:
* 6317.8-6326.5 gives 9.37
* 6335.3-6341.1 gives 8.99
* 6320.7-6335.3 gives 9.33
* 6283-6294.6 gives 9.21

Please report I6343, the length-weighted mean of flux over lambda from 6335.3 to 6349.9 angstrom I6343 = 8.73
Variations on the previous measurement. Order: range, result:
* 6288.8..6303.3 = 9.31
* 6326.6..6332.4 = 9.38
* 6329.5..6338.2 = 9.02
